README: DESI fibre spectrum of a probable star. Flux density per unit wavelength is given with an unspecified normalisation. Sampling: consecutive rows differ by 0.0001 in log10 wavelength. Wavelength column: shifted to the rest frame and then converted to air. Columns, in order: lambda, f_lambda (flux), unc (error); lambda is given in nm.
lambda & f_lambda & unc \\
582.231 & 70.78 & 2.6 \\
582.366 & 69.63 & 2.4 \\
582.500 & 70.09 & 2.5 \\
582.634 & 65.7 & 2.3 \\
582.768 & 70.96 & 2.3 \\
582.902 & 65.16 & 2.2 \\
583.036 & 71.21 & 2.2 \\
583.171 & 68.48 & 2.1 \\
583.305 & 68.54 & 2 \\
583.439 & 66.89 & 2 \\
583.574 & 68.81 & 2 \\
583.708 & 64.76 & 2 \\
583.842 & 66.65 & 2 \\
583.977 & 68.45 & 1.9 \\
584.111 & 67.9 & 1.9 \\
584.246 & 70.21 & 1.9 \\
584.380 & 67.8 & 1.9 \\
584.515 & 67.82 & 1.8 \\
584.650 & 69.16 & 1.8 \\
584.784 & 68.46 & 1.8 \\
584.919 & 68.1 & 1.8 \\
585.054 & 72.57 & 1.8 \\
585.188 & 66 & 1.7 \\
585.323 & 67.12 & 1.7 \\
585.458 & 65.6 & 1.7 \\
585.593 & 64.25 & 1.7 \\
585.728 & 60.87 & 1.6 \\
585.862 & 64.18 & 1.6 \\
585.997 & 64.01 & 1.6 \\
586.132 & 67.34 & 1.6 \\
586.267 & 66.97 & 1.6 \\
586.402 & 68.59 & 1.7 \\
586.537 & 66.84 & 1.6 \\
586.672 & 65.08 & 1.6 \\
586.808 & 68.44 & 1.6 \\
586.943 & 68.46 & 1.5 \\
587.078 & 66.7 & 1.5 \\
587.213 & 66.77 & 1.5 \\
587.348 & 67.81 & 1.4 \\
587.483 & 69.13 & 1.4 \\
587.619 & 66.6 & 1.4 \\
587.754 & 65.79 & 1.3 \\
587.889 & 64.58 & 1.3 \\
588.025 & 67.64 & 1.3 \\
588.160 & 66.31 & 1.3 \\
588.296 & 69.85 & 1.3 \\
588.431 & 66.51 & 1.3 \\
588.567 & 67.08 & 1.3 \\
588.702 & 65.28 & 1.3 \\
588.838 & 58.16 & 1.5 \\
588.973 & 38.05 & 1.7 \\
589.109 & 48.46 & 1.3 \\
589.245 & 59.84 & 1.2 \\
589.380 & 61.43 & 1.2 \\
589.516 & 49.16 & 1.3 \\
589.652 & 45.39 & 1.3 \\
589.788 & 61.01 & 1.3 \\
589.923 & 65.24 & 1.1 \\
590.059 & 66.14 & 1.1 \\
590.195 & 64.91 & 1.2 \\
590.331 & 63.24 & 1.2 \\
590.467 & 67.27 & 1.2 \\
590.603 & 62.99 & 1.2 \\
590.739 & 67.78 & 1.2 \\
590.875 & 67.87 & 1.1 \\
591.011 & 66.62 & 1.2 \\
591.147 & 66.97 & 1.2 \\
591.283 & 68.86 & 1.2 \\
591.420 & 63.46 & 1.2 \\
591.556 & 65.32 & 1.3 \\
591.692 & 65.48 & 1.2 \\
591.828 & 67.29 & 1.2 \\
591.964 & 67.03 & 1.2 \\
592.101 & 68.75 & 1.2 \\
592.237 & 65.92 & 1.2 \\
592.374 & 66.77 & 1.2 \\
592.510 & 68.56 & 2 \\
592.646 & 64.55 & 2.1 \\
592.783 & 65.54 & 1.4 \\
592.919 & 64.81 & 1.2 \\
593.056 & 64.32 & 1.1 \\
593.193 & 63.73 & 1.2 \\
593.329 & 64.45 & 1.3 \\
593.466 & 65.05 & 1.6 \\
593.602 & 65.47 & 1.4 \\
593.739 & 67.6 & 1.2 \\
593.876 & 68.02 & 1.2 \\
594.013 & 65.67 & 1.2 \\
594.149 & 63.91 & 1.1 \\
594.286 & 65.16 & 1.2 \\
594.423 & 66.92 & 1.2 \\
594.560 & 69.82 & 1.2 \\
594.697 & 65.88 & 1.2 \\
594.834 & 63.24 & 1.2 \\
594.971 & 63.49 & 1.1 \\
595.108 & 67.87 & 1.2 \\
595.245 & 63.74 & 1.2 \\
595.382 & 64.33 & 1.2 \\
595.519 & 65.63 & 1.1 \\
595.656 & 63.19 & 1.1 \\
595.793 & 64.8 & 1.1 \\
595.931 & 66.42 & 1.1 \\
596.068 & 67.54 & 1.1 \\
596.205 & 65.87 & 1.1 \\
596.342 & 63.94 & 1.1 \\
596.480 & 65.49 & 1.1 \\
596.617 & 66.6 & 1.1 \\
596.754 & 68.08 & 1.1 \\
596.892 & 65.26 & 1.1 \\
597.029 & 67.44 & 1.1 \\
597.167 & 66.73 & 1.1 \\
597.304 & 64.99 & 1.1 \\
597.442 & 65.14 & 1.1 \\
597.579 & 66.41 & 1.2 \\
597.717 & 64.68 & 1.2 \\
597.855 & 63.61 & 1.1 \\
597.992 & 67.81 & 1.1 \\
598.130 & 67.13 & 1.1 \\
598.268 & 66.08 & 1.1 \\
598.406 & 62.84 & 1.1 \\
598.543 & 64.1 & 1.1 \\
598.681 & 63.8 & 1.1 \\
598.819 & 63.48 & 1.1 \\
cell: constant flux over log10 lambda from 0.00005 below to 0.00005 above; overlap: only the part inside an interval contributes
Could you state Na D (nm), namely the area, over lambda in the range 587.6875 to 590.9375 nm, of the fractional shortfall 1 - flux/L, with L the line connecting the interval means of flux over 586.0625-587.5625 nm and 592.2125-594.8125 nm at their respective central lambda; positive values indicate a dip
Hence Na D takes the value 0.25 nm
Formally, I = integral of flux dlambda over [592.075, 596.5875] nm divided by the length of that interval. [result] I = 65.6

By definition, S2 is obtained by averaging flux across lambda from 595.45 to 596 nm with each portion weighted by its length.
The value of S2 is 65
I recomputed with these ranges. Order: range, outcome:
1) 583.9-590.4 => 64.5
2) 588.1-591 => 61.1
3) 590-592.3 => 66.2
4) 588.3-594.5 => 63.7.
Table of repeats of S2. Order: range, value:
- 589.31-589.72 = 52.1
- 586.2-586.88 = 67.1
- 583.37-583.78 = 66.9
